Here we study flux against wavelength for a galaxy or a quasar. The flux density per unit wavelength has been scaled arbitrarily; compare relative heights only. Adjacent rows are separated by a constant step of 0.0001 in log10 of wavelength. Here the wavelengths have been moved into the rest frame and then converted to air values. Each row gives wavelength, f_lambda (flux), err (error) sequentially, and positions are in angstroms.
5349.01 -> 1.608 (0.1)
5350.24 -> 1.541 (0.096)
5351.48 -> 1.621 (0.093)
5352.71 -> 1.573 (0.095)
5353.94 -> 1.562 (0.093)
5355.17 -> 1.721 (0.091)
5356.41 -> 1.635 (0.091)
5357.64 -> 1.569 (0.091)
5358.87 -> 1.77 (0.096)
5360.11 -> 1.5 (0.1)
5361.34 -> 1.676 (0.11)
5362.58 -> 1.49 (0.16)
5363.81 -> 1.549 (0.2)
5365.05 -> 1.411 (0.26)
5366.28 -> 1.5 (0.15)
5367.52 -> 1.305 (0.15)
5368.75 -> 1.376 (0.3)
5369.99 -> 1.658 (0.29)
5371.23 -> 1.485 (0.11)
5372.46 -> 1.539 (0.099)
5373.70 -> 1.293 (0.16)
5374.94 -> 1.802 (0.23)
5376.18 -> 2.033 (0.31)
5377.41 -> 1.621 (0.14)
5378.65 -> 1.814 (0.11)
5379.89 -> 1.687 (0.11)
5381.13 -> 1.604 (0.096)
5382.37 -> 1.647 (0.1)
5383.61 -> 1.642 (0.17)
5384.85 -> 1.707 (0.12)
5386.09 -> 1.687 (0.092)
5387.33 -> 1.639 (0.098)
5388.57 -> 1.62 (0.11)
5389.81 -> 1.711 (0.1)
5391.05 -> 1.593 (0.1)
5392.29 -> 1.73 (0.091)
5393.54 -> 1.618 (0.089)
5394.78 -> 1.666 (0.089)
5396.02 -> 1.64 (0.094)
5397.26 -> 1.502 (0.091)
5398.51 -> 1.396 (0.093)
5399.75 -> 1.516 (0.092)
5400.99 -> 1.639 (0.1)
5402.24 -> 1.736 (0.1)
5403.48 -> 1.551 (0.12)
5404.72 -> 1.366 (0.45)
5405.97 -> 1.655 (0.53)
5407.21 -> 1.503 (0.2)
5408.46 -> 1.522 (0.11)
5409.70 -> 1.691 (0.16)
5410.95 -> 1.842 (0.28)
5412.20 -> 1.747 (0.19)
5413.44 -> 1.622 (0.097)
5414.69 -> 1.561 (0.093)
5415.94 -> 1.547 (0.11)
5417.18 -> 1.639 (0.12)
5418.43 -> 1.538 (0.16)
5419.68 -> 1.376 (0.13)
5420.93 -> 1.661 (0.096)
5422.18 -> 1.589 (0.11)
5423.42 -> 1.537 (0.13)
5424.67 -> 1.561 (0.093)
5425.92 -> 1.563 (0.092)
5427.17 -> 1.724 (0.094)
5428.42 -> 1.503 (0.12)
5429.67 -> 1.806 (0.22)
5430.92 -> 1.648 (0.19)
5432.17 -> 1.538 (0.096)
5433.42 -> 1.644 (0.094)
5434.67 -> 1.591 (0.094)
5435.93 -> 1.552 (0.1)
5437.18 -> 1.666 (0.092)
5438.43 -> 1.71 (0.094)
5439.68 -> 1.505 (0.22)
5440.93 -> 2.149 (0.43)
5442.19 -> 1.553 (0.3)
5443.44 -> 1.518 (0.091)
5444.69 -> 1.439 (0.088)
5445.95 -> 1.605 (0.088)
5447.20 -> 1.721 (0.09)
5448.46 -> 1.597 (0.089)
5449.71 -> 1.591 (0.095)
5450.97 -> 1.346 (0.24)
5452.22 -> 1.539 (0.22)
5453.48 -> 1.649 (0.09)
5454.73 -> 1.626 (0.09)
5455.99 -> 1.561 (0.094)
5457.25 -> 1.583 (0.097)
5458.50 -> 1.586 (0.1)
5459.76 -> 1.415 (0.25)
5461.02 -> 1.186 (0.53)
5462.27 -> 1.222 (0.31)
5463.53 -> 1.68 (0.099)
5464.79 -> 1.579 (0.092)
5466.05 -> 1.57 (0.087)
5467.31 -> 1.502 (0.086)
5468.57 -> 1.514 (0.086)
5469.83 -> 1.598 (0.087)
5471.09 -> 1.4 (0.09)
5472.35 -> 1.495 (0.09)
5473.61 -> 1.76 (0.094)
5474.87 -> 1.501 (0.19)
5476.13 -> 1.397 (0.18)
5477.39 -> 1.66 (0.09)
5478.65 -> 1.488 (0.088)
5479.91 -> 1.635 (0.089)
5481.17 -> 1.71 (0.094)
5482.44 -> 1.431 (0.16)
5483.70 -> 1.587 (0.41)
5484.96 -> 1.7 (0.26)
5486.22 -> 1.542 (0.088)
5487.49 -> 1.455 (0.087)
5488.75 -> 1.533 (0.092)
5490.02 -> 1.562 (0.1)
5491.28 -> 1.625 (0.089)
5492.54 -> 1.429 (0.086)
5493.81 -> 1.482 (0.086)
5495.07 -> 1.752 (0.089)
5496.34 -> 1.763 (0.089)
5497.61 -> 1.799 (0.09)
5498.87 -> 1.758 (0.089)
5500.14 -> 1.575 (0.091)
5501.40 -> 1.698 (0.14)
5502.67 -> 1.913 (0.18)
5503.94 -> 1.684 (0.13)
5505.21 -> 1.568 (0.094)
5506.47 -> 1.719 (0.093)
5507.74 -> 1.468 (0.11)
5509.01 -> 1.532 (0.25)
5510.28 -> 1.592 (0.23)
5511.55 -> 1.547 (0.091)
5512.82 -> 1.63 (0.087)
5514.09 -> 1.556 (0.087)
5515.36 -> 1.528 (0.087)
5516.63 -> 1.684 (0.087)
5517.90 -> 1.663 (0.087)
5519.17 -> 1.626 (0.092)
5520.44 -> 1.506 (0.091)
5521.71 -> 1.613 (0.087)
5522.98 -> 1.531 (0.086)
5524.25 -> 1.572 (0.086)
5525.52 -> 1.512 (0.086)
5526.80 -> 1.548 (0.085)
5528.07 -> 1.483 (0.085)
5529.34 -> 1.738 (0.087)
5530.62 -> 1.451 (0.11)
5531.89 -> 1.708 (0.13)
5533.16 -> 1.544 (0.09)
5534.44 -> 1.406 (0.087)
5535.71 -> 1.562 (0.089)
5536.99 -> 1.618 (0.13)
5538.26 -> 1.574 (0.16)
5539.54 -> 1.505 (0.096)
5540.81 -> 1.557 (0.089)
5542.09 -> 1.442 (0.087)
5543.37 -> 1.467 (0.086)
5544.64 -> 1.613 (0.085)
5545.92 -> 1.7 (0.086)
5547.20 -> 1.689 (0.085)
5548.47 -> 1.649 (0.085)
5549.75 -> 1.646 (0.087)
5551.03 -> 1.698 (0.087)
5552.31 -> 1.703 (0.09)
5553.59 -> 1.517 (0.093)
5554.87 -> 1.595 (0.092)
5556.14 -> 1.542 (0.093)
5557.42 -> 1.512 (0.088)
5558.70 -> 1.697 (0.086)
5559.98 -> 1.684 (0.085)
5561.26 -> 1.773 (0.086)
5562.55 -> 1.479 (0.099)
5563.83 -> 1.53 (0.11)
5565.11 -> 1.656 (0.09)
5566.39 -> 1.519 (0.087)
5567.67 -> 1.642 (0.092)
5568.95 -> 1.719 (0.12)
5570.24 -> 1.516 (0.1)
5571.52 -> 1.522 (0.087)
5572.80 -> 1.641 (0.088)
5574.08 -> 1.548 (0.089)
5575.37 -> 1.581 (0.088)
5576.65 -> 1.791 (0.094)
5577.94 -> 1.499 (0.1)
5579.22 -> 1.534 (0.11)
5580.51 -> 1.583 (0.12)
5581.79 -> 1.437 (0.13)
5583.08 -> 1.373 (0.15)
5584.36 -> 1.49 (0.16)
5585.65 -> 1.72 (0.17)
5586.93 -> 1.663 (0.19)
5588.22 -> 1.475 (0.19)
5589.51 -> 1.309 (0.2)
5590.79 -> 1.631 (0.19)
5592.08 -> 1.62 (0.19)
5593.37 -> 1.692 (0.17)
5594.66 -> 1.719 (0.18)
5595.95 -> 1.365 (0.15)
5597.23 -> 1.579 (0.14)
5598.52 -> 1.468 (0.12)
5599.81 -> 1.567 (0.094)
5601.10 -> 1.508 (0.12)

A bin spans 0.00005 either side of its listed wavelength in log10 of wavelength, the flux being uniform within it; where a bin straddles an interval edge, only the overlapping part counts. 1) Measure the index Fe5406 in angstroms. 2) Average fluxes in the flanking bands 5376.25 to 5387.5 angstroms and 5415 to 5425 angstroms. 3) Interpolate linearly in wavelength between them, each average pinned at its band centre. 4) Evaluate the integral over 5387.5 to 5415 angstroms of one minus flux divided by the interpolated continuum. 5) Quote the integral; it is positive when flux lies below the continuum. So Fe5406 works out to 0.2 angstroms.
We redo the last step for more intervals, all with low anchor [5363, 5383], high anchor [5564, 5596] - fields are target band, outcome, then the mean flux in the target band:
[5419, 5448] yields -0.66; 1.62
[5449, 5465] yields 0.76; 1.5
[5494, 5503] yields -0.89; 1.73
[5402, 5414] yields -0.30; 1.62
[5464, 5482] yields 0.23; 1.56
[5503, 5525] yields -0.24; 1.59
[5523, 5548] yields 0.20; 1.56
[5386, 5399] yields -0.30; 1.62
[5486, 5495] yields 0.26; 1.53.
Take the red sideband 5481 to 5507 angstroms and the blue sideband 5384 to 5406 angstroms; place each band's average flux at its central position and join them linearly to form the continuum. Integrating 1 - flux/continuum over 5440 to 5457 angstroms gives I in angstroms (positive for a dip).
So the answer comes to 0.2 angstroms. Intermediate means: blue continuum 1.61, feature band 1.6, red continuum 1.63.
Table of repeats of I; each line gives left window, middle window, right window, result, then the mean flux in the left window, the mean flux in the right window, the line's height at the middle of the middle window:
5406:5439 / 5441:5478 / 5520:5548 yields 1.3 angstroms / 1.61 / 1.56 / 1.6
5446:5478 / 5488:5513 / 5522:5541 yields -1.4 angstroms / 1.53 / 1.56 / 1.55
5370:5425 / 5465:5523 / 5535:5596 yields 0.2 angstroms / 1.62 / 1.59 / 1.6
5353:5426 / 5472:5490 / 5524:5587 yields 0.3 angstroms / 1.6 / 1.58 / 1.59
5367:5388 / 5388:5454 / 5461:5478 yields -1.4 angstroms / 1.62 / 1.52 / 1.57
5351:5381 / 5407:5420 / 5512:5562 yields -0.1 angstroms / 1.59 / 1.59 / 1.59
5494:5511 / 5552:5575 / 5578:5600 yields -0.3 angstroms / 1.67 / 1.54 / 1.58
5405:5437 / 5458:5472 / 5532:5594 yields 1.1 angstroms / 1.6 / 1.58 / 1.6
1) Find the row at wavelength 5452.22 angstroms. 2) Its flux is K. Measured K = 1.539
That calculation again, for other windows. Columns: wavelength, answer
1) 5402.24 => 1.736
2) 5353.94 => 1.562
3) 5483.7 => 1.587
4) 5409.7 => 1.691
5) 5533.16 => 1.544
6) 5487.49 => 1.455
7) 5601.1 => 1.508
